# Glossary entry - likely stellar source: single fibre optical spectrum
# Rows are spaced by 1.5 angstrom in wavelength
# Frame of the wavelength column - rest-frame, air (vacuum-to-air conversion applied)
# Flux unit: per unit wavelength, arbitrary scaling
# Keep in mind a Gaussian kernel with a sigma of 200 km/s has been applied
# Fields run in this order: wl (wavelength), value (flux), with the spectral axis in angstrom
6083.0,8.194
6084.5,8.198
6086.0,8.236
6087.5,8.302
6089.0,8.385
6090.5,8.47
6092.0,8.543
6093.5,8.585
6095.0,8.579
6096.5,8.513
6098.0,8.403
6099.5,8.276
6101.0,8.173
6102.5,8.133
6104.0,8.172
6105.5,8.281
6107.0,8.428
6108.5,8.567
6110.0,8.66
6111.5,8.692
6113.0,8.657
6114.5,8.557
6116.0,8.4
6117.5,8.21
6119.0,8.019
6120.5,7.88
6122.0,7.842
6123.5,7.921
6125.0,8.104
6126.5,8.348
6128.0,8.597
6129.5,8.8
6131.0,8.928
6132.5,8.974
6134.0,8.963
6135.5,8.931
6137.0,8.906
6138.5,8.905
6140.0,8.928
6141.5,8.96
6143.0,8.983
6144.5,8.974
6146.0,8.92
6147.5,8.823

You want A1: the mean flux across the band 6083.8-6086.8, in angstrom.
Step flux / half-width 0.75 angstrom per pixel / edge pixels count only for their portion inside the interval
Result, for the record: 8.22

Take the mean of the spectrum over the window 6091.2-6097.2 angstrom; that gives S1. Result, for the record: 8.55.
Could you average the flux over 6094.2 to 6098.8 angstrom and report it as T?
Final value 8.5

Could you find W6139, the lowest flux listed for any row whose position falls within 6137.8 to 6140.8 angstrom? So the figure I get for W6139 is 8.905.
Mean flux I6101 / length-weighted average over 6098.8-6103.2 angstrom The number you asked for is 8.19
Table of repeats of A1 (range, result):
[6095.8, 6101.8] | 8.34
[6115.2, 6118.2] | 8.31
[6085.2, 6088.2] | 8.27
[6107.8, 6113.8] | 8.64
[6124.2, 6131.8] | 8.55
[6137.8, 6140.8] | 8.92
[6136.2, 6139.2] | 8.91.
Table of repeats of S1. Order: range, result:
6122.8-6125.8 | 8.02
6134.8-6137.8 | 8.92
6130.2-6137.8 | 8.94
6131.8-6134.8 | 8.97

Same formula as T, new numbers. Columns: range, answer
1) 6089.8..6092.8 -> 8.51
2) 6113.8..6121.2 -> 8.21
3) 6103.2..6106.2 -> 8.22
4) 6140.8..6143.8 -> 8.97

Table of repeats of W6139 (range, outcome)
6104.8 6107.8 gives 8.281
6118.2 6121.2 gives 7.88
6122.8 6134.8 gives 7.921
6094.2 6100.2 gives 8.276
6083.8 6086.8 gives 8.198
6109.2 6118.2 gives 8.21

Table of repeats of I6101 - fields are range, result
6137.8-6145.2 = 8.95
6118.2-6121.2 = 7.96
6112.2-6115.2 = 8.61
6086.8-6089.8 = 8.35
